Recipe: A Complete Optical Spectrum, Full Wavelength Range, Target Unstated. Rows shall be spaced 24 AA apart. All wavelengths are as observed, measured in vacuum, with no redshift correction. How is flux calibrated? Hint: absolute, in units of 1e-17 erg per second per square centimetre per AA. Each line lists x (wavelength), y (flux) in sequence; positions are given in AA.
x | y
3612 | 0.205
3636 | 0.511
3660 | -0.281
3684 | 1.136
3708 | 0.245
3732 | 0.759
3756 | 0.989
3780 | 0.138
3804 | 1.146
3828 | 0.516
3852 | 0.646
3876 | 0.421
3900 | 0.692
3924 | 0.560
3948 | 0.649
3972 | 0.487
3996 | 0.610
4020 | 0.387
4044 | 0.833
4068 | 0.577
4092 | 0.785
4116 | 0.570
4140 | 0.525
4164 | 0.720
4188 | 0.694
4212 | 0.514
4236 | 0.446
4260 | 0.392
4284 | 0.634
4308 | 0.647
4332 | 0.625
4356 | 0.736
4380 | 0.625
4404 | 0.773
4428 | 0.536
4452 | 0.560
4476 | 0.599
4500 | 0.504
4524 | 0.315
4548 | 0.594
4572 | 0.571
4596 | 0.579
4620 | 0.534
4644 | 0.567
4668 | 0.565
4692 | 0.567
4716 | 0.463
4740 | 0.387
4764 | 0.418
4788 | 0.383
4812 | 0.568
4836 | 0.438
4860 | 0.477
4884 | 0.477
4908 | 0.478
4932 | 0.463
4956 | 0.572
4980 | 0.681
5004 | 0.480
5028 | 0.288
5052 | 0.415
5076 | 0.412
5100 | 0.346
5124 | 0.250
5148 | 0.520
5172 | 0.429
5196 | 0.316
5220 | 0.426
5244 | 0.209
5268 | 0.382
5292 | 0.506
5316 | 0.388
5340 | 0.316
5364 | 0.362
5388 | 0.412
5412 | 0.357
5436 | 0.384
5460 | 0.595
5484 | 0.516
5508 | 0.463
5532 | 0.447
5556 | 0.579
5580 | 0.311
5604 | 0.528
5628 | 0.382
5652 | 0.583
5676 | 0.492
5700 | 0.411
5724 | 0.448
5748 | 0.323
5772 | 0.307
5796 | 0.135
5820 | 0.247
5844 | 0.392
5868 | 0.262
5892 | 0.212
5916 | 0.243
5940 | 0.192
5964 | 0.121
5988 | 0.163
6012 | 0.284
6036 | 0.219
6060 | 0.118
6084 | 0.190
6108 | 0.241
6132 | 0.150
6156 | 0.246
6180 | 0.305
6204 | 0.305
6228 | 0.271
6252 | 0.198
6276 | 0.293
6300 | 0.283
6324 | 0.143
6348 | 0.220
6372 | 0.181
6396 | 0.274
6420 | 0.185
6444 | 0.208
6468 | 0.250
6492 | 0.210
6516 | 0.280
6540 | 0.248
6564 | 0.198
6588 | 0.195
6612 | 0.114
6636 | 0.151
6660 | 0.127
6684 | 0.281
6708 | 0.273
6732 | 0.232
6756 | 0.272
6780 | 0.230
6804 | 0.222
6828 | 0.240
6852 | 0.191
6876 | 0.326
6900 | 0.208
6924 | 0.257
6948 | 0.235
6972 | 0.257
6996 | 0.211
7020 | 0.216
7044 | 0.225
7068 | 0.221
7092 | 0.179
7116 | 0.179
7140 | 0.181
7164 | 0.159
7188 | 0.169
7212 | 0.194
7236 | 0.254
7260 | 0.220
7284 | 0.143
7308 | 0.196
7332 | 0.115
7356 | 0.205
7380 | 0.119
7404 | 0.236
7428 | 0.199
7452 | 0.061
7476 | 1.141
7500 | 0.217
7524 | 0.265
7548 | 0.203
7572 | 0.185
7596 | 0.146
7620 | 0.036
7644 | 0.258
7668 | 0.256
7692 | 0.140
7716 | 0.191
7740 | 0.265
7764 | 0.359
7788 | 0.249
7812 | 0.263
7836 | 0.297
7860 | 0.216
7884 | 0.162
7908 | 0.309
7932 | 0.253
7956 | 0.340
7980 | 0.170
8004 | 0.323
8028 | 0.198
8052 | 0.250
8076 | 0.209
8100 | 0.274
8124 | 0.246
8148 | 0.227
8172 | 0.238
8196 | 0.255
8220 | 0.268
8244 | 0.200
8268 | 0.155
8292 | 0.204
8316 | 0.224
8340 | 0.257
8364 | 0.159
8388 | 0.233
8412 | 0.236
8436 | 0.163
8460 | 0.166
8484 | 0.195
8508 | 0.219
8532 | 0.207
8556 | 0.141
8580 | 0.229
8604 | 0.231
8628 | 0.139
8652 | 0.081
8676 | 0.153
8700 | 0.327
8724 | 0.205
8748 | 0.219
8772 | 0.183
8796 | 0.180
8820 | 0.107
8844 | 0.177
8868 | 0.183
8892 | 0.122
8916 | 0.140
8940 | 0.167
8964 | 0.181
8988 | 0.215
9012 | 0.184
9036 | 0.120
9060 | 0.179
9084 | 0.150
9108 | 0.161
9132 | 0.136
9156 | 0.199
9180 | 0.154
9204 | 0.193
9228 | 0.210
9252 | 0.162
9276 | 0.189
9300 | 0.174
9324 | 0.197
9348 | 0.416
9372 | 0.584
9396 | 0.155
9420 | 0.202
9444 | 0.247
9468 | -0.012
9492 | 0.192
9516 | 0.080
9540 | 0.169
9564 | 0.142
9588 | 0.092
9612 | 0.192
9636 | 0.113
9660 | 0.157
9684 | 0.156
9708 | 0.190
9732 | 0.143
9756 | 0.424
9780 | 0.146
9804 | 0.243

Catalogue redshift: 1.01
